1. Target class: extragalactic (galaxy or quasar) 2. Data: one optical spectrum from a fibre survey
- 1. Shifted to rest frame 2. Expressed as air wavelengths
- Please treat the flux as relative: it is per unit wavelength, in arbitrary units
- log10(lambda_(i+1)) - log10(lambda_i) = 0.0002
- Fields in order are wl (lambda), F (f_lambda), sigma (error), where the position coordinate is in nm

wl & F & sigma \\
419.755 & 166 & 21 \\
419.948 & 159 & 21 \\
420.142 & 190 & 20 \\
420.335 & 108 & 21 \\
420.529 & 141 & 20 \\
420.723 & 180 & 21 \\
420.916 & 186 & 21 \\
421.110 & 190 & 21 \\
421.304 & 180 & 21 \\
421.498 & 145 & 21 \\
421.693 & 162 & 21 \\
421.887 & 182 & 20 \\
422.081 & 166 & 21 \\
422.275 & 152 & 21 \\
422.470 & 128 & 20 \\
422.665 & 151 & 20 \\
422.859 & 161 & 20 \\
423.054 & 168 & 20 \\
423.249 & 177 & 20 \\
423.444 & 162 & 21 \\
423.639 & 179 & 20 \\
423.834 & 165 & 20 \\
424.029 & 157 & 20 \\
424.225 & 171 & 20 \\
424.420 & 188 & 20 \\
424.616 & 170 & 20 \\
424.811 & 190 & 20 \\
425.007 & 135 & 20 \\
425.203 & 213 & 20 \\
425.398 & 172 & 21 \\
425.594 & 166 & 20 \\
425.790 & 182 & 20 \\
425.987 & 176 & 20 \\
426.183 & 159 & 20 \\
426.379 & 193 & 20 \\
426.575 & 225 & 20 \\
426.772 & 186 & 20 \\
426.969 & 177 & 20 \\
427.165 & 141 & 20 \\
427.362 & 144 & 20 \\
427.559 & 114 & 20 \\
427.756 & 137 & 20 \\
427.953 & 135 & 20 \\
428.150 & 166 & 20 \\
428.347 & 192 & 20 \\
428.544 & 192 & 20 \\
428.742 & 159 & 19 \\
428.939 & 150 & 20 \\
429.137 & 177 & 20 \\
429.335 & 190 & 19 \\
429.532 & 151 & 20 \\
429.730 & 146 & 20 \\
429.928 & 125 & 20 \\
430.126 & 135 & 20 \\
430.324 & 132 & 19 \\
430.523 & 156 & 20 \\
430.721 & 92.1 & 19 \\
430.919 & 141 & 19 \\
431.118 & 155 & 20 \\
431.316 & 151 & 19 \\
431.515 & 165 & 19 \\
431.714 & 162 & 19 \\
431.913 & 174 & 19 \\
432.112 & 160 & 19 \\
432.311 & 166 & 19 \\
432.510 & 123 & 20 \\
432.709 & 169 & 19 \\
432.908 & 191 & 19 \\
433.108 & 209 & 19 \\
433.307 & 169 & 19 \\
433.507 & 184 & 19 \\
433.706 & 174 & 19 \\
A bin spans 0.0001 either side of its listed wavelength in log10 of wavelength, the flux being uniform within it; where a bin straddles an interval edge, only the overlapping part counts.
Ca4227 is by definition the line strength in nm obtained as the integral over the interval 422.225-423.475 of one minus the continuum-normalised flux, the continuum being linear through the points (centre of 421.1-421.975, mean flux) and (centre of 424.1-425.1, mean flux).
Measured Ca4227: 0.10 nm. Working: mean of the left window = 170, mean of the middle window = 157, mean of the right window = 171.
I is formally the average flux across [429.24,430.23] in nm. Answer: 149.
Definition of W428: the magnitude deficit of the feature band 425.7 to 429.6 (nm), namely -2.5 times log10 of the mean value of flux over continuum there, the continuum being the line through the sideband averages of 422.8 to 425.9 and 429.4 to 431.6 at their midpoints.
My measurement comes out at -0.08 mag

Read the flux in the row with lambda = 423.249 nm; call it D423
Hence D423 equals 177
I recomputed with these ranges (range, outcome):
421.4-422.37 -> 161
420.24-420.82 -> 143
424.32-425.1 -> 171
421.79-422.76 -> 156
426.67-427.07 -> 181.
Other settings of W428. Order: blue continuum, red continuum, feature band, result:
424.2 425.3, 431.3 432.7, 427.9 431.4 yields 0.08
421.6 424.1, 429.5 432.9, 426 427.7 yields -0.08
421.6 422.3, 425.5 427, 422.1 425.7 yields 0.05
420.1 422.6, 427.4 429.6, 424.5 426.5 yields -0.10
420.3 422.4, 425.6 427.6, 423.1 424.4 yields -0.02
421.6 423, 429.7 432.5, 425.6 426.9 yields -0.21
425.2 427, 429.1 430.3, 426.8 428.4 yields 0.13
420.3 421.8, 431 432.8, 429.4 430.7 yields 0.14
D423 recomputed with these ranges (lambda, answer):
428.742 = 159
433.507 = 184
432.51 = 123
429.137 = 177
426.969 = 177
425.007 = 135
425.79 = 182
